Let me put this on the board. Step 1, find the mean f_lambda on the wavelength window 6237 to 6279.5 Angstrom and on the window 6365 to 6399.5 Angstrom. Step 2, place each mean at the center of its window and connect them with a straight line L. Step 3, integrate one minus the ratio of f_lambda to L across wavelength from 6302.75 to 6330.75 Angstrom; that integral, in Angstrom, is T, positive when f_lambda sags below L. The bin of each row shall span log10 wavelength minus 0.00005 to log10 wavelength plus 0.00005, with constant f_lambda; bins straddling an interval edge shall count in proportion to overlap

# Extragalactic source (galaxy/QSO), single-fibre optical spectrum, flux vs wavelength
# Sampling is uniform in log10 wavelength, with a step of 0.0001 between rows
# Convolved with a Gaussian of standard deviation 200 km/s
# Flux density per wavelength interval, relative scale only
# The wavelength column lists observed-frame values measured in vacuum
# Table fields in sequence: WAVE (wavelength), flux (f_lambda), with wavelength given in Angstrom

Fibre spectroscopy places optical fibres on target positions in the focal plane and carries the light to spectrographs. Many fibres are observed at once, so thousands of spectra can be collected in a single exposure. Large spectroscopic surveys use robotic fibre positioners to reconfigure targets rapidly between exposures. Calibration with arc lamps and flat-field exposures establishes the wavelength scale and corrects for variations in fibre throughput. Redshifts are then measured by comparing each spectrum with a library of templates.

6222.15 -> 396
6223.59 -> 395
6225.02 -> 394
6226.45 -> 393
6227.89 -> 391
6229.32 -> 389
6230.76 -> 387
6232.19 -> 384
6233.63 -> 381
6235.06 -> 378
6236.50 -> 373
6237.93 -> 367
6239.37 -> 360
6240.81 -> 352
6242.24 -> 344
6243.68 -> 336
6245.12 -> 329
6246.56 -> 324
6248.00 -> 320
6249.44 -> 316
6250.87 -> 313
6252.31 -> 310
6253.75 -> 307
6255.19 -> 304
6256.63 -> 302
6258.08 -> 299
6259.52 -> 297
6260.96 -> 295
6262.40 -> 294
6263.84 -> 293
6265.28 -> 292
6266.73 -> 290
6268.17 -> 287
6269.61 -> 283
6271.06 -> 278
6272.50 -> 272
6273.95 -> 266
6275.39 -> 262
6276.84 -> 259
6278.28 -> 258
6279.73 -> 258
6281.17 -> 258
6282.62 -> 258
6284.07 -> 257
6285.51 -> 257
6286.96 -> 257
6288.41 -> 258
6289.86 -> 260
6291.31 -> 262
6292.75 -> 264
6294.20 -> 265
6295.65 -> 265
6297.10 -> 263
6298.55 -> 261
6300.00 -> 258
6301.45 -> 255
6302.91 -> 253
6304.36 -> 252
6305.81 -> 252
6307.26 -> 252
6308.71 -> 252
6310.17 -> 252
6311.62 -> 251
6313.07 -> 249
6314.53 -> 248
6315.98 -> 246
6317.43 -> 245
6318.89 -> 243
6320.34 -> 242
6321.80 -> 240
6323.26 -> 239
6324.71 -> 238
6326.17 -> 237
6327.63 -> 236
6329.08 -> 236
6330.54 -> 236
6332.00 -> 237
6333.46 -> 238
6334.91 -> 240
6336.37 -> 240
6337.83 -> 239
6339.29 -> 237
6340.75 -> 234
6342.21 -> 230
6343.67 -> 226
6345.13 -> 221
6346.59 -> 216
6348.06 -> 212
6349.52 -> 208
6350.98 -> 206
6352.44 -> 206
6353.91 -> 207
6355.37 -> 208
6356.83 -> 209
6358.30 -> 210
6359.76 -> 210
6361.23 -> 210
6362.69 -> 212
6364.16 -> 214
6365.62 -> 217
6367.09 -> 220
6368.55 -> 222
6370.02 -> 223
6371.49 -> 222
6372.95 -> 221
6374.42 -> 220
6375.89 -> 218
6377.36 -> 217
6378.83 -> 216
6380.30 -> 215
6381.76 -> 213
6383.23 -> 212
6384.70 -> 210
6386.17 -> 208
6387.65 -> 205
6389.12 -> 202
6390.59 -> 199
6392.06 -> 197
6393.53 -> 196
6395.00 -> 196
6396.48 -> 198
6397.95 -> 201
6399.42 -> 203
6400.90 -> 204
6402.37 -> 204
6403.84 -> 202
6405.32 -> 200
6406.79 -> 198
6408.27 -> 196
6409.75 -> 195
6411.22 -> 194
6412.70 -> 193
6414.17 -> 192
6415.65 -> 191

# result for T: 1.6 Angstrom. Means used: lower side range 304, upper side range 211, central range 245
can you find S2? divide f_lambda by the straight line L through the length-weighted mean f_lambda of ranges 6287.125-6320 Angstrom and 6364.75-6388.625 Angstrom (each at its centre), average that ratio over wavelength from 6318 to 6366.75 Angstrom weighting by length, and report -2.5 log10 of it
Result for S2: 0.04 mag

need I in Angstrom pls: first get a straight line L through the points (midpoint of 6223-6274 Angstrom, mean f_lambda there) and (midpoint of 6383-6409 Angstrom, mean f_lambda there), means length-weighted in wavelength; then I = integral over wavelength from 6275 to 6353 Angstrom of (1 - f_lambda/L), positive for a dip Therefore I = 8.10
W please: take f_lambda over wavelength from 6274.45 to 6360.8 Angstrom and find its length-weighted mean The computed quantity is 242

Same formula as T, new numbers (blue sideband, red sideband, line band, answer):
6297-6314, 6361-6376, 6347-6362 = 1.2 Angstrom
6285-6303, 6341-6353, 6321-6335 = -0.3 Angstrom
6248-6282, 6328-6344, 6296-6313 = 0.3 Angstrom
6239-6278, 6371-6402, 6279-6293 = 1.1 Angstrom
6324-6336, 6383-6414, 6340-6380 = 0.9 Angstrom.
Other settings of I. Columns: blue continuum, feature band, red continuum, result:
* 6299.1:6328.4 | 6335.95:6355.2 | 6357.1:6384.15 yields 0.74 Angstrom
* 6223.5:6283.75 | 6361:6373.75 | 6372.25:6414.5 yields 0.42 Angstrom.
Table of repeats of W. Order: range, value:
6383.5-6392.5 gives 204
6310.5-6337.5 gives 241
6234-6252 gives 343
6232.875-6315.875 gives 287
